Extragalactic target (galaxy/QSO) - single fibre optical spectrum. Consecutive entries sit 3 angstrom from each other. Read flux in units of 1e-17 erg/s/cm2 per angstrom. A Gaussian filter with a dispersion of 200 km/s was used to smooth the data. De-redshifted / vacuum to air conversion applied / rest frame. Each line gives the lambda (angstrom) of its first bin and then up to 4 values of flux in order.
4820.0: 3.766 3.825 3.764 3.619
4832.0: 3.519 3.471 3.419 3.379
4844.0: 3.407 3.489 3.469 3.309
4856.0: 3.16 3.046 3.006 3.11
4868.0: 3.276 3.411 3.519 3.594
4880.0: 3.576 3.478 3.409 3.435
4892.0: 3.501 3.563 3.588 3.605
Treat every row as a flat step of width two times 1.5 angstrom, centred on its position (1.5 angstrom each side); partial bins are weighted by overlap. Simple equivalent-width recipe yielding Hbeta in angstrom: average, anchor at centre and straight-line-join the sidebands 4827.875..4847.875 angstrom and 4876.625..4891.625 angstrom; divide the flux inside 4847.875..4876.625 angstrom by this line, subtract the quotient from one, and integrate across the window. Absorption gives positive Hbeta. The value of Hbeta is 1.7 angstrom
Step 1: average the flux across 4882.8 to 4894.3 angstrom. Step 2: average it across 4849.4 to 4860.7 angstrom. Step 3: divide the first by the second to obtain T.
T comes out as 1.1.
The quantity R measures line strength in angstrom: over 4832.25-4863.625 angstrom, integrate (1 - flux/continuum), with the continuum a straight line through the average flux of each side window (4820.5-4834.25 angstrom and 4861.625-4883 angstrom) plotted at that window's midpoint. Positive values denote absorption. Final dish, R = 2.0 angstrom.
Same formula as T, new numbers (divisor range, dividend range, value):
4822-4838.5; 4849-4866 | 0.88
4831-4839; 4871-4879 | 1.02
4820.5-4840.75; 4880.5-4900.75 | 0.97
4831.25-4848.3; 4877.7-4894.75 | 1.01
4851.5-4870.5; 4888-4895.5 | 1.10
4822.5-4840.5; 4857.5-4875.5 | 0.90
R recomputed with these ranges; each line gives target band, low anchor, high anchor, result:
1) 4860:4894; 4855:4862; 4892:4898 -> -0.7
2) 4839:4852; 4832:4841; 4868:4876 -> 0.1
